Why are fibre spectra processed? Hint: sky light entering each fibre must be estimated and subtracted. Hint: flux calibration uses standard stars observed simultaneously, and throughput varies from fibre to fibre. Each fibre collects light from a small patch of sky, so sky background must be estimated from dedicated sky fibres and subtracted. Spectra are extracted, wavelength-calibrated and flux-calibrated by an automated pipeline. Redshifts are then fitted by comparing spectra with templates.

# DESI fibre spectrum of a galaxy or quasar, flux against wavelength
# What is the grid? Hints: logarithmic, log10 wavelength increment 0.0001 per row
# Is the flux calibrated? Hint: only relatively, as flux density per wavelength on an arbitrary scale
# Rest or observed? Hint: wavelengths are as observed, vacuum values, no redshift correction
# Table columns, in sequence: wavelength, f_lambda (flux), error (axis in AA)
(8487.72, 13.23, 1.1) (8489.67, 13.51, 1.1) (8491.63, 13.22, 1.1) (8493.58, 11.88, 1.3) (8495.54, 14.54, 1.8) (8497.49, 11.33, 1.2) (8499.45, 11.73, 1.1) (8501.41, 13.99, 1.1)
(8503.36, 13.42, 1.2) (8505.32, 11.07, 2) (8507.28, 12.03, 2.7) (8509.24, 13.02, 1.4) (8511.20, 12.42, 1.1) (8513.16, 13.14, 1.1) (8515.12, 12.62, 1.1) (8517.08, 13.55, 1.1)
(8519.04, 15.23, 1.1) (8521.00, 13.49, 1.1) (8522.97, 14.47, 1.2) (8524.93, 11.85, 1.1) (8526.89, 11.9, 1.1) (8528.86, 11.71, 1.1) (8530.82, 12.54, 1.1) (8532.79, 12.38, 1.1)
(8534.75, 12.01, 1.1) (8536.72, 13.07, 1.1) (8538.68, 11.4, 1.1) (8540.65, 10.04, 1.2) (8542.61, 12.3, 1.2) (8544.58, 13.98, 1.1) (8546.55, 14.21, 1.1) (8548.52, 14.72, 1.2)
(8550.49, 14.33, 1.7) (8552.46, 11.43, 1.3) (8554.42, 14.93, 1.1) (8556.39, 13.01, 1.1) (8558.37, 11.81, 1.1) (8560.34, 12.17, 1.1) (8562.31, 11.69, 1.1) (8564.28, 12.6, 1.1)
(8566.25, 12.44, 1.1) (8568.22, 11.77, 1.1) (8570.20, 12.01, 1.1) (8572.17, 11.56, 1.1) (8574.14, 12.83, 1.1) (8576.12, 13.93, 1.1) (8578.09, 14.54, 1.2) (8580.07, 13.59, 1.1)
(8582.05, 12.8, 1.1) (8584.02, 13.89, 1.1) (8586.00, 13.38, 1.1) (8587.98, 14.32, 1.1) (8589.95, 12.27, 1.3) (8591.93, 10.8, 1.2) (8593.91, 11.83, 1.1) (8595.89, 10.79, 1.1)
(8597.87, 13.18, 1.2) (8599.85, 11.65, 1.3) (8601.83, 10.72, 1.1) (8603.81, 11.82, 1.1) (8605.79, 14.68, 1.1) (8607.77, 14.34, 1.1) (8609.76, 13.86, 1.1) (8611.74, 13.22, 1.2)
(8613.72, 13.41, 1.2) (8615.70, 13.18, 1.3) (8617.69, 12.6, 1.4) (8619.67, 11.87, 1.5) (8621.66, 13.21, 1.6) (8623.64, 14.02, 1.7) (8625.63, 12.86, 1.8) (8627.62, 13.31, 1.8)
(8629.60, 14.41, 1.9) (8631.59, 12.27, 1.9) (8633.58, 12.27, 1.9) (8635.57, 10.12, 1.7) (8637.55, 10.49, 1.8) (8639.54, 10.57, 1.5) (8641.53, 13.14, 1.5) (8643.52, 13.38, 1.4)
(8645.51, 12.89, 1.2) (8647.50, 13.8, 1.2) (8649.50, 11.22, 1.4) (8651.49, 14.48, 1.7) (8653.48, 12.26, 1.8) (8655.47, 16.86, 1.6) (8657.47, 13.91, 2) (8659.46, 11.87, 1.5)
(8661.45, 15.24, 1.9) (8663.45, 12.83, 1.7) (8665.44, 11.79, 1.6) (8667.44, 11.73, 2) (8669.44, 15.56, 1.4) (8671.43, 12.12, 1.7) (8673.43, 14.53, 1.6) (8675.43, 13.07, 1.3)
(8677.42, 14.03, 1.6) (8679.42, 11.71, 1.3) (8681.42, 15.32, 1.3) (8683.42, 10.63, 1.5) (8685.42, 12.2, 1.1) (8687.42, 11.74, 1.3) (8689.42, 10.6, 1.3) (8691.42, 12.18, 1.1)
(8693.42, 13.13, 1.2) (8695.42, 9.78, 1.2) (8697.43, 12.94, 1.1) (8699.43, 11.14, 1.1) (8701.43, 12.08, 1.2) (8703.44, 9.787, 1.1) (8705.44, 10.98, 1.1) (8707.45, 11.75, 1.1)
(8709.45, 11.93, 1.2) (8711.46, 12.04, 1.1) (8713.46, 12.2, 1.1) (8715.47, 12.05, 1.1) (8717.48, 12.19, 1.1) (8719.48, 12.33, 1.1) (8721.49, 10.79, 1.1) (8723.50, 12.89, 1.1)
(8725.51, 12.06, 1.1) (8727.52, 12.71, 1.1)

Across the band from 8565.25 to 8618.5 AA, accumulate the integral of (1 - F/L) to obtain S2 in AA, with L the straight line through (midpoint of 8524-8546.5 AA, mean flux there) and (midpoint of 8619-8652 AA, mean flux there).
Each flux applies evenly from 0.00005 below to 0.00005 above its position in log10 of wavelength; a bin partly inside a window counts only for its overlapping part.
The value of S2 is -1.6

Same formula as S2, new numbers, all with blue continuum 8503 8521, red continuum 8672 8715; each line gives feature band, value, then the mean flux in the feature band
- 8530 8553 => 0.2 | 12.7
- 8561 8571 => 0.5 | 12.1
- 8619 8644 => -0.1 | 12.4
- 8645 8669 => -2.0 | 13.3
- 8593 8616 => -0.4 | 12.7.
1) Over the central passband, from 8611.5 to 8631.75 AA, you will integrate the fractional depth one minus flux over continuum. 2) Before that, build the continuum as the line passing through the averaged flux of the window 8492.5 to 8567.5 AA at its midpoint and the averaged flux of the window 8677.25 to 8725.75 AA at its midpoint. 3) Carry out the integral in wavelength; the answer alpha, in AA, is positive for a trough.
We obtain -1.4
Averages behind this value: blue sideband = 12.7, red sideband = 11.9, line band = 13.2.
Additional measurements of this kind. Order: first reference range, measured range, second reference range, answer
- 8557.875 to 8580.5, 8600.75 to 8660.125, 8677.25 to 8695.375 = -2.58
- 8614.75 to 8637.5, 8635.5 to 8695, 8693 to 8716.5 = -3.26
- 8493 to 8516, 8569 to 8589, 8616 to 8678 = -0.72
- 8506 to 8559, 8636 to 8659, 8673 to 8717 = -1.15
